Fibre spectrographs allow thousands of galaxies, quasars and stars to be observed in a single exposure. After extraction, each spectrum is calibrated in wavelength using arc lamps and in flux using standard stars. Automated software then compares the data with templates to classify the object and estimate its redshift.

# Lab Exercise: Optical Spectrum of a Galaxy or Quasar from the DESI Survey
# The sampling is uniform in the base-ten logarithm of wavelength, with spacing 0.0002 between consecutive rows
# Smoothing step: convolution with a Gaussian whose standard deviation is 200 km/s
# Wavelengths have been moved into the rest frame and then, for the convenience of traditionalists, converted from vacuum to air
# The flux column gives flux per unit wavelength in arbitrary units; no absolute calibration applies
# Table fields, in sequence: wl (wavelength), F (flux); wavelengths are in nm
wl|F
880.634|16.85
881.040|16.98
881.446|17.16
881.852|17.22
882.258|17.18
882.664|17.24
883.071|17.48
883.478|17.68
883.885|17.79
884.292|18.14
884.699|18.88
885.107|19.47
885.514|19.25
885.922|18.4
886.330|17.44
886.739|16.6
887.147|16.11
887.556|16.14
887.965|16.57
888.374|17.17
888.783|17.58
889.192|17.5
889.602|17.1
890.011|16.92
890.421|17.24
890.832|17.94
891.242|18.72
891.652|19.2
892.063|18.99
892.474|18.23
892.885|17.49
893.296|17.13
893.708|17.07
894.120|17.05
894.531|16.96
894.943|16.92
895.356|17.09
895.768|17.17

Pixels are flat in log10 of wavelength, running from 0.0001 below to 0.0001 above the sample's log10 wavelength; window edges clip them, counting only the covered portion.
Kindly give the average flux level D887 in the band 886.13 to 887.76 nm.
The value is 16.6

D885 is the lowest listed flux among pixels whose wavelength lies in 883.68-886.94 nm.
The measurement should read 16.6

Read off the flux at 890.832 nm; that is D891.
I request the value 17.94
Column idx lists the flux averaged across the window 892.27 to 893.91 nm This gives 17.5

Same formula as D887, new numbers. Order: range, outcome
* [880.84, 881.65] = 17.1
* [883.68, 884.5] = 18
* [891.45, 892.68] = 18.8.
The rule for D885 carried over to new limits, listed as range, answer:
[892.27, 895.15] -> 16.92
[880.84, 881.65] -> 16.98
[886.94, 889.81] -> 16.11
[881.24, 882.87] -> 17.16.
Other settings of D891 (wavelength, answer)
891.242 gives 18.72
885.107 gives 19.47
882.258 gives 17.18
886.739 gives 16.6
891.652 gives 19.2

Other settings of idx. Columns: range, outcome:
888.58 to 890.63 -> 17.3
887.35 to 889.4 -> 17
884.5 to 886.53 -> 18.7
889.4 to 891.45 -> 17.6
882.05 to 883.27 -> 17.3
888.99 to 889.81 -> 17.3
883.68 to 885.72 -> 18.7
